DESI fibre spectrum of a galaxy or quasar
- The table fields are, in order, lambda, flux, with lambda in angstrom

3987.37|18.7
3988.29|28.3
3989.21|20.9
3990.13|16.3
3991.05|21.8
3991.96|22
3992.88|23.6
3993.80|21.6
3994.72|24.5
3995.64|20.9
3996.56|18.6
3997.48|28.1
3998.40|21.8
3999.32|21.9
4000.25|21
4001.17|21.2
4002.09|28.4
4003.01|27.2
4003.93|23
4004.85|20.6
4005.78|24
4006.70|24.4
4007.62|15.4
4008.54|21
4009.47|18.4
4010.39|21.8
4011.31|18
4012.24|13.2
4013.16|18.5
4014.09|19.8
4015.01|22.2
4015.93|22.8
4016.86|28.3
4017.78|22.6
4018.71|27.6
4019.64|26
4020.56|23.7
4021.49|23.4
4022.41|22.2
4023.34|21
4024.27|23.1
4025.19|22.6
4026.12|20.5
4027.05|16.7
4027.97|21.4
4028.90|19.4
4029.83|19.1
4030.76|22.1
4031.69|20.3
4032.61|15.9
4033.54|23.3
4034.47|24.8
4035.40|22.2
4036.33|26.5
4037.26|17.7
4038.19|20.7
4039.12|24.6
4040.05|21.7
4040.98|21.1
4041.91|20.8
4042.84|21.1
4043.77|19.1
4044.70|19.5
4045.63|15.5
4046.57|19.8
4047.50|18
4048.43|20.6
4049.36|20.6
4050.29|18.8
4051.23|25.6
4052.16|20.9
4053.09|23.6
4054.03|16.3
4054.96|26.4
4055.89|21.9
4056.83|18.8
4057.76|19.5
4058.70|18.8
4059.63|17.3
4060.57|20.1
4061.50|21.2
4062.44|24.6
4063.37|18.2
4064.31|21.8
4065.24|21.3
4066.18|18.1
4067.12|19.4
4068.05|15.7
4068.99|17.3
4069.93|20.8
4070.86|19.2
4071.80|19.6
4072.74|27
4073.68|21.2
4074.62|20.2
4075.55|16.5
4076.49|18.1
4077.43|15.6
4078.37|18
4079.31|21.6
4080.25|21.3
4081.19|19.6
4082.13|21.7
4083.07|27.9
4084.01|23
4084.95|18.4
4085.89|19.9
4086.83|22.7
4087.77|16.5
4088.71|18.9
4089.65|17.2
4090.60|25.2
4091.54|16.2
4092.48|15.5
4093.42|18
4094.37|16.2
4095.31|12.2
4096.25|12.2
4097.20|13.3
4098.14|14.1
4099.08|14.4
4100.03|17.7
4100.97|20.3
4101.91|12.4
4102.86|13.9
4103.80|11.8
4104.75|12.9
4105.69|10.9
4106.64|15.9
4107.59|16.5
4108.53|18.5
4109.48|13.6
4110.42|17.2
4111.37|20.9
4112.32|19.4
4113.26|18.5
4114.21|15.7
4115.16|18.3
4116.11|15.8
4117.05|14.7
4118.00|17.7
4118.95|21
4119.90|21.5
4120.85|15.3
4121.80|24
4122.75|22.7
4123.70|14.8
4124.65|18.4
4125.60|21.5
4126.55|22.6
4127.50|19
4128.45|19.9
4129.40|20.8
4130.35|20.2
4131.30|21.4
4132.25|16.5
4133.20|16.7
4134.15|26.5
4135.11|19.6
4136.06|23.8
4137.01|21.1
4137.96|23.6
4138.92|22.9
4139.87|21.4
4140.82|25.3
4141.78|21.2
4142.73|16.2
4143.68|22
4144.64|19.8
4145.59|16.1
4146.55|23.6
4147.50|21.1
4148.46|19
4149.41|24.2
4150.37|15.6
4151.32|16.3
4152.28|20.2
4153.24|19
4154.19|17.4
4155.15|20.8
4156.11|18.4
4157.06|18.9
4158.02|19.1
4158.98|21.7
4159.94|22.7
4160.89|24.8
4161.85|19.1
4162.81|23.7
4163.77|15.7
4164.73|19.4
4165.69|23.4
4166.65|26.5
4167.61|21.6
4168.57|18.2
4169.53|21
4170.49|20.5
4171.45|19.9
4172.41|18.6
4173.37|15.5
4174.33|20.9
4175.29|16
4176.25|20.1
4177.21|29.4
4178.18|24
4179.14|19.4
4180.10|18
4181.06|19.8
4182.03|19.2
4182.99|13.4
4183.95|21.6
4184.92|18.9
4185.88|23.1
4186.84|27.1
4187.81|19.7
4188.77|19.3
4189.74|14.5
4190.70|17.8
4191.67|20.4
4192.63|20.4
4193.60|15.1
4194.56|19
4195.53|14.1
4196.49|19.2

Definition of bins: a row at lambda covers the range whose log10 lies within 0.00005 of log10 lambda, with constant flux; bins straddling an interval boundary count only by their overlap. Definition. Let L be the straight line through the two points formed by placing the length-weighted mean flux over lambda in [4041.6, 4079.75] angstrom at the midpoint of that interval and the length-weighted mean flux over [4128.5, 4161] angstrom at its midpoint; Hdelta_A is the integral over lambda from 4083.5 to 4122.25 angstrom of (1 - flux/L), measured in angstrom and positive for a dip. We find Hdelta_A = 6.09 angstrom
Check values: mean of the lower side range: 20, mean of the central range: 17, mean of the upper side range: 20.5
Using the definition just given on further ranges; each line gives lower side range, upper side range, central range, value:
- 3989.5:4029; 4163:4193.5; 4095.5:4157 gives 6.17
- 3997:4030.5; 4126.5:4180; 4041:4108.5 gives 8.03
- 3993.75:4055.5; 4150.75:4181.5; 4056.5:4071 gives 1.15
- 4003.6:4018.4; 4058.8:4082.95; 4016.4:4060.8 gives -1.77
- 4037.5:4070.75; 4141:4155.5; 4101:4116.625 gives 3.13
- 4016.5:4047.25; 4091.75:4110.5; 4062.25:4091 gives -4.97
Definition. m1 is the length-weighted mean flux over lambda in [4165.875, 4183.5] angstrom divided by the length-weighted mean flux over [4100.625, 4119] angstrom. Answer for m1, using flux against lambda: 1.2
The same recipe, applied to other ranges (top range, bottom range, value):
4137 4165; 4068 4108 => 1.14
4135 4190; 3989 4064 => 0.96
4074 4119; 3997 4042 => 0.80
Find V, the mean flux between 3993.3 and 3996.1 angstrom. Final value 22.3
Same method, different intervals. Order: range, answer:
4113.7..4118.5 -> 16.5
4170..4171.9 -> 20.2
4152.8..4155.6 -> 19.1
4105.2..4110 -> 15.1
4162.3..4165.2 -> 19.6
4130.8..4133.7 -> 18.3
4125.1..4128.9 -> 20.7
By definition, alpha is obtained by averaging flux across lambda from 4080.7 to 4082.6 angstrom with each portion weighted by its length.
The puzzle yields 20.7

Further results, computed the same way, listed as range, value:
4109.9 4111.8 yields 18.9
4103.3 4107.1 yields 12.9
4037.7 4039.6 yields 22.6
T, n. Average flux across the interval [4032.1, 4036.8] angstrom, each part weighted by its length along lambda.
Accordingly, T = 22.5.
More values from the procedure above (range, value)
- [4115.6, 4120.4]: 18.1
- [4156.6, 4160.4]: 20.6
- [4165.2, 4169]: 22.5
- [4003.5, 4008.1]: 21.5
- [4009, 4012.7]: 17.8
